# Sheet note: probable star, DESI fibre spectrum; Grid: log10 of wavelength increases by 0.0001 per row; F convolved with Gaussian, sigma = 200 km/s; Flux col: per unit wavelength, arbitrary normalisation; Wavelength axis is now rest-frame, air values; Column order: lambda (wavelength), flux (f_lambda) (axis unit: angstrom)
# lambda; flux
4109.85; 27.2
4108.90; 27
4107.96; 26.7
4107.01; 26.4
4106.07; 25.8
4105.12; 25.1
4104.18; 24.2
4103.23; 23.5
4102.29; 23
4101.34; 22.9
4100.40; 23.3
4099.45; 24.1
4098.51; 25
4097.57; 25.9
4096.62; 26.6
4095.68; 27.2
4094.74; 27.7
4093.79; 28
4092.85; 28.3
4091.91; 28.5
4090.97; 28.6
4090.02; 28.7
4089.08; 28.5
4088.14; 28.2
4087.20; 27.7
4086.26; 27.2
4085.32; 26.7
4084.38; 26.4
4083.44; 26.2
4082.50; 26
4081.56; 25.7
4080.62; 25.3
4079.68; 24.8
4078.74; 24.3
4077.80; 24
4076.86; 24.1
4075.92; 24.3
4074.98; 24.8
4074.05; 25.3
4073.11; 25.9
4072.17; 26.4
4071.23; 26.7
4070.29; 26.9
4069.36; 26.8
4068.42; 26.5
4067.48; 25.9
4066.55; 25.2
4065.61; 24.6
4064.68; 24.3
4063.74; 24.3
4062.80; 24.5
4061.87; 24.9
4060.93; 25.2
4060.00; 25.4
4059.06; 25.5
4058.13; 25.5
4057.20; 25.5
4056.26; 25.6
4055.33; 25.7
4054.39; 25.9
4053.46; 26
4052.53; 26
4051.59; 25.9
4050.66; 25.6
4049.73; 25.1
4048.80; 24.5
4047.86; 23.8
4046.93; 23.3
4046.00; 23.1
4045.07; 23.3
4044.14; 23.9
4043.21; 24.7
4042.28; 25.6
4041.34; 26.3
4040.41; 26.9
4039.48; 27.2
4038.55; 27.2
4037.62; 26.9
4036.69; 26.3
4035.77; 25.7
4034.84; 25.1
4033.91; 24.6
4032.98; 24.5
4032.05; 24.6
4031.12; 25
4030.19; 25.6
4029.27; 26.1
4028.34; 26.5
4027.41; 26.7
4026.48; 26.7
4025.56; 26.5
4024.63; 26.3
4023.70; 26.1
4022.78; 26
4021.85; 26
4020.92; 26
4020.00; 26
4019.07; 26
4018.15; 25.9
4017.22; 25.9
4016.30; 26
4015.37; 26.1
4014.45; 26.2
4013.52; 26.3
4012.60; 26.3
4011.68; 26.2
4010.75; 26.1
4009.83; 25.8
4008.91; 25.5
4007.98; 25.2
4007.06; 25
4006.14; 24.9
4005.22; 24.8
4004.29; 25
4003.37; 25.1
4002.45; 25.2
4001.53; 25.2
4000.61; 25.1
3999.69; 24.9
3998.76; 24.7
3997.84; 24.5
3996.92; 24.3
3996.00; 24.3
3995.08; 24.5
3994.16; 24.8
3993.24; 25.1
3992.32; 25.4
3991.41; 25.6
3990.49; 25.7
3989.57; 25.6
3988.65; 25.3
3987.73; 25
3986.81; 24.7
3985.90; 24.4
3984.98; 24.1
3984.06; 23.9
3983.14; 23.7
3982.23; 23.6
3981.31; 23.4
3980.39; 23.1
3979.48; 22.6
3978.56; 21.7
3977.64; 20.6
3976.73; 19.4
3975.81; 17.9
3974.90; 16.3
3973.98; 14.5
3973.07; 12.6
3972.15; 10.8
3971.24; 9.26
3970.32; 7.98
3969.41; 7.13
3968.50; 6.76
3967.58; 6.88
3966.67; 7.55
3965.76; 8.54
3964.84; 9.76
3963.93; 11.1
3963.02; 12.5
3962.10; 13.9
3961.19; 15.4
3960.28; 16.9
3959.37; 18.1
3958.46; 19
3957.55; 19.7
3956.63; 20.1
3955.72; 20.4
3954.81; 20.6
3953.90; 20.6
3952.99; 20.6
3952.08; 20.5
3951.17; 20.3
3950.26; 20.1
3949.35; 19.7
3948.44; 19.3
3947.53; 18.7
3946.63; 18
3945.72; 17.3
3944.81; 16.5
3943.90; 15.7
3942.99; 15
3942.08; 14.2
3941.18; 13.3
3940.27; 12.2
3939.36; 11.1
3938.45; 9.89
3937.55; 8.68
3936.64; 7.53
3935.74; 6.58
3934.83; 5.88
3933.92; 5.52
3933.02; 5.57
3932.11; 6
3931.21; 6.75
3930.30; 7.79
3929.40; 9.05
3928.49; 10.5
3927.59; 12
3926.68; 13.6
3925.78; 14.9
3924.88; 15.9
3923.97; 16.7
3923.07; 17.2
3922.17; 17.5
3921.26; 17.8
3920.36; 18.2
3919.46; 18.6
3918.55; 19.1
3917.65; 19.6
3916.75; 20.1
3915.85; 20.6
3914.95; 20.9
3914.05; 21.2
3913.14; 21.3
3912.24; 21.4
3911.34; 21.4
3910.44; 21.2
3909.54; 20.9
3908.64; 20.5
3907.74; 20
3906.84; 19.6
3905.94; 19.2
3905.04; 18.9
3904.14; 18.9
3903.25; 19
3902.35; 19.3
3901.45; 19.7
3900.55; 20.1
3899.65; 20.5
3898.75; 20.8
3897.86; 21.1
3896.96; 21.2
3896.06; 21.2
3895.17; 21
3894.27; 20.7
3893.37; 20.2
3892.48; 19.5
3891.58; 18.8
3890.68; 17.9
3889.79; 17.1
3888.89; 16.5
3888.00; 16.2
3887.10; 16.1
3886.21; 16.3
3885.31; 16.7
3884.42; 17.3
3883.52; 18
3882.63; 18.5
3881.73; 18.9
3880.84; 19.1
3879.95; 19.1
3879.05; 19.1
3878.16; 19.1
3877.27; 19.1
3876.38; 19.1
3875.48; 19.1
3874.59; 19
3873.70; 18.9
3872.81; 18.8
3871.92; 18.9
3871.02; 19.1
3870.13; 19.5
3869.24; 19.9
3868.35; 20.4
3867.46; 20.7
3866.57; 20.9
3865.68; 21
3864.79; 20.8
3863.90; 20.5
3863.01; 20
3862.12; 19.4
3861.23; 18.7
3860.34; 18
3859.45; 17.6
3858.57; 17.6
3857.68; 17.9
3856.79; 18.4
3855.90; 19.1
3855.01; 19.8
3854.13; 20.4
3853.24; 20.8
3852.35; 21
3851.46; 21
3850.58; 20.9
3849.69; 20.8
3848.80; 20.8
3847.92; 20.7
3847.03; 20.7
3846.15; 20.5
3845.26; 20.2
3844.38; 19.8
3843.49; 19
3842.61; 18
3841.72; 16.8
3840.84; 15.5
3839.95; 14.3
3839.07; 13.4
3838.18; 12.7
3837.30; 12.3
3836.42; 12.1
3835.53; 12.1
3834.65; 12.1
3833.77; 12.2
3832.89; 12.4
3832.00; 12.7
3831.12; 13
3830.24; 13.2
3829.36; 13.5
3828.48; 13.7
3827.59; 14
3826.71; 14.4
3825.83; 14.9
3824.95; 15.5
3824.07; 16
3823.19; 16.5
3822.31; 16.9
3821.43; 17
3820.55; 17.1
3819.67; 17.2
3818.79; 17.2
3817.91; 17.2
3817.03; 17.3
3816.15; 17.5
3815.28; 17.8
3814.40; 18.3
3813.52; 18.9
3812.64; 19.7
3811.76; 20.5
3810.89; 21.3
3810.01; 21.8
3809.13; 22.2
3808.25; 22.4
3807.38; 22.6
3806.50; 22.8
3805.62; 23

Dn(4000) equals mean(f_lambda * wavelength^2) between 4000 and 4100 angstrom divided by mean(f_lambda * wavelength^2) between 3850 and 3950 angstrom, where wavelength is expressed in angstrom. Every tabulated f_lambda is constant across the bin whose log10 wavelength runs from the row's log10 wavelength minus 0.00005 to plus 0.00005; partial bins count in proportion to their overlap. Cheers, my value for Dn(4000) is 1.59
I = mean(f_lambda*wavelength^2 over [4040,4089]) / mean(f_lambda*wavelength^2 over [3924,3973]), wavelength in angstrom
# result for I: 2.0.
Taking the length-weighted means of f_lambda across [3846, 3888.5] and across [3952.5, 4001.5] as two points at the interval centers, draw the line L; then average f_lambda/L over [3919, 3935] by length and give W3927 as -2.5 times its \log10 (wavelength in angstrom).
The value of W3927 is 0.486 mag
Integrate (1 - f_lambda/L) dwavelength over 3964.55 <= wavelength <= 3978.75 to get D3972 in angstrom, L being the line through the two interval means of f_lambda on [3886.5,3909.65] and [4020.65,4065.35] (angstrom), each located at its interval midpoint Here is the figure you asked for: 6.5 angstrom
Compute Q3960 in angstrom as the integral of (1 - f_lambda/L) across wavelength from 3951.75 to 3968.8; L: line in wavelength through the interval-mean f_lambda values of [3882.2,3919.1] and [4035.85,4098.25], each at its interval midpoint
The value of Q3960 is 5.1 angstrom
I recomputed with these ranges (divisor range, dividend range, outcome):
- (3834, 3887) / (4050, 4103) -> 1.56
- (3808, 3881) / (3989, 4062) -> 1.56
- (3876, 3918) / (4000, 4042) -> 1.42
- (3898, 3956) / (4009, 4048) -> 1.65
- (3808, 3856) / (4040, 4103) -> 1.68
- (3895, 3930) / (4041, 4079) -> 1.45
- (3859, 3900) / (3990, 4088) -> 1.44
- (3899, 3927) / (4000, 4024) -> 1.41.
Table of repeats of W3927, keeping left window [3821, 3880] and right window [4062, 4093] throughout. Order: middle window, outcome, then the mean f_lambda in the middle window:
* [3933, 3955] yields 0.40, 14.6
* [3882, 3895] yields 0.07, 17.9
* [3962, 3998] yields 0.20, 18.7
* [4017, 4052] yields -0.05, 25.6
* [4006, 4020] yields -0.10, 25.9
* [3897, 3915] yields -0.03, 20.3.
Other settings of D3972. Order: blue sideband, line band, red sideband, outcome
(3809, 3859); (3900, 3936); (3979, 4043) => 7.97 angstrom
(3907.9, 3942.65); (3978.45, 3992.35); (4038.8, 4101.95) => -3.69 angstrom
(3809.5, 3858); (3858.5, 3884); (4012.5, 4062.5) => -0.89 angstrom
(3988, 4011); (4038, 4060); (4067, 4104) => 0.27 angstrom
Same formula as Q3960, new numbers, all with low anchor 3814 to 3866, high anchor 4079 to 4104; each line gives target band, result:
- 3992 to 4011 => -1.7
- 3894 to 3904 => -0.6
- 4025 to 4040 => -1.1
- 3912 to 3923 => 0.2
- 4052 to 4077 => -0.2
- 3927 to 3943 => 8.9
